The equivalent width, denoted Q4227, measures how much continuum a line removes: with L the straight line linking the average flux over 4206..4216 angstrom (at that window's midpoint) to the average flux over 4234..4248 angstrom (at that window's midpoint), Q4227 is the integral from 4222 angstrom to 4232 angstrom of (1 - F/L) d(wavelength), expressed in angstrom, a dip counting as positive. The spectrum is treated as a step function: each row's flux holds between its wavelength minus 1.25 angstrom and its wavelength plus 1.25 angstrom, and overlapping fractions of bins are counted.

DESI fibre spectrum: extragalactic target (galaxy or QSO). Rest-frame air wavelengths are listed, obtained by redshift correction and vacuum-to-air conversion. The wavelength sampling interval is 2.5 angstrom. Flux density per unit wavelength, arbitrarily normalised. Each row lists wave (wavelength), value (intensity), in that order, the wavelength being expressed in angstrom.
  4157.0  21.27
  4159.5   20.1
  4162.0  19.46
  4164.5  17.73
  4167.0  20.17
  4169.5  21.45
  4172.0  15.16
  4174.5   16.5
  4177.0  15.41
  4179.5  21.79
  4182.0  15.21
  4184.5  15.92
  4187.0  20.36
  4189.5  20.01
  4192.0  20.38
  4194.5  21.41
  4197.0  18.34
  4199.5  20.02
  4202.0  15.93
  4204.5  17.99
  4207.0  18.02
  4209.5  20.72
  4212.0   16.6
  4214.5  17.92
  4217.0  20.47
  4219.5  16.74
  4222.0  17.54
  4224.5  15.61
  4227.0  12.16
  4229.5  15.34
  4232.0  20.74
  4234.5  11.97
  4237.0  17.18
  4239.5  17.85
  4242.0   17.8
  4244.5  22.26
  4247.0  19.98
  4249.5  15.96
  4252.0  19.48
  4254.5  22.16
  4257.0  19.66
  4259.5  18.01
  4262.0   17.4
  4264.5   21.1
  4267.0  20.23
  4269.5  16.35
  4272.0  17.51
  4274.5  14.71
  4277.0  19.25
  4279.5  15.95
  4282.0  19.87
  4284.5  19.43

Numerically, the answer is 1.47 angstrom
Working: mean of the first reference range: 18.4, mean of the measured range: 15.6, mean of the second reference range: 18.1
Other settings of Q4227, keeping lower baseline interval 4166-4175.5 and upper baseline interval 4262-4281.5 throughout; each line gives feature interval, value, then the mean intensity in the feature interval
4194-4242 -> 1.8 angstrom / 17.4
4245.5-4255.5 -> -0.8 angstrom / 19.4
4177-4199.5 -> -0.9 angstrom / 19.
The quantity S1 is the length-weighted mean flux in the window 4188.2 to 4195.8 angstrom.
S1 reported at 20.6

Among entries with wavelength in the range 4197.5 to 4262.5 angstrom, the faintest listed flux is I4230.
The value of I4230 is 11.97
